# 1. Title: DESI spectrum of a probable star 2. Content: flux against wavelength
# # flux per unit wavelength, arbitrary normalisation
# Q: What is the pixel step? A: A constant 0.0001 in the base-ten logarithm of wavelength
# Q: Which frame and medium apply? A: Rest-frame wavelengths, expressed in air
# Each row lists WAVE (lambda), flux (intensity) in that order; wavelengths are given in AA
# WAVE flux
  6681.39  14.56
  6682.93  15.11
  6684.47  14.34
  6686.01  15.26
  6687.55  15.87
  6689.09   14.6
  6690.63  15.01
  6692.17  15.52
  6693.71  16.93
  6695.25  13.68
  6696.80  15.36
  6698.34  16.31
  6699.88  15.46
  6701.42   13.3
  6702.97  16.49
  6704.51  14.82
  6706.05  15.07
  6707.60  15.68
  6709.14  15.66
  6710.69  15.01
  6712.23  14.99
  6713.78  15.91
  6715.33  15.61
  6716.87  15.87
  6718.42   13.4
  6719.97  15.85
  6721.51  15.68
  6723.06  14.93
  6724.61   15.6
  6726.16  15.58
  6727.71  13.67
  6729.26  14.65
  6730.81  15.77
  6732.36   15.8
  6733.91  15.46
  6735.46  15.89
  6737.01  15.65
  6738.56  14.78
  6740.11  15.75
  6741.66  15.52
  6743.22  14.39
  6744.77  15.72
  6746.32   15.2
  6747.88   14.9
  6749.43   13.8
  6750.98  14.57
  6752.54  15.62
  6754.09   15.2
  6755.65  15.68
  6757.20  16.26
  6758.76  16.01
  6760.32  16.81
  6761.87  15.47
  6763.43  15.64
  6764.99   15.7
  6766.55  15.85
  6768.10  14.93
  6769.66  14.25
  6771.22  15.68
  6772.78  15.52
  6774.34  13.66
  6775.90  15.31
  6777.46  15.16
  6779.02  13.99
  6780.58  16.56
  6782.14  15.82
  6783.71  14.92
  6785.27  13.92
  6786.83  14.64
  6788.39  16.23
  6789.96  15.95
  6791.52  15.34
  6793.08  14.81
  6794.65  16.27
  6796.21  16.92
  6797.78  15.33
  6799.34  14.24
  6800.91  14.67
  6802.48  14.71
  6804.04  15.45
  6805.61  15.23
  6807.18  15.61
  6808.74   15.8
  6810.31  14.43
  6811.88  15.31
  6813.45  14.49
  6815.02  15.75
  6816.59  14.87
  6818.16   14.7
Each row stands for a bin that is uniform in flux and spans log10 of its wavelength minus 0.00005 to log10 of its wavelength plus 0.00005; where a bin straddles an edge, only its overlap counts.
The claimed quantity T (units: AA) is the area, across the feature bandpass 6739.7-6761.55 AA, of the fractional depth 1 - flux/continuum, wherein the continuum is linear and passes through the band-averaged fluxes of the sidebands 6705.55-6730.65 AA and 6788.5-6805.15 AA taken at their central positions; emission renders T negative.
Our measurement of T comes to -0.1 AA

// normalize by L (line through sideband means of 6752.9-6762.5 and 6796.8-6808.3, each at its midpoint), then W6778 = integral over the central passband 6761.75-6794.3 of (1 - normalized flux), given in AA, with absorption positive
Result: 0.7 AA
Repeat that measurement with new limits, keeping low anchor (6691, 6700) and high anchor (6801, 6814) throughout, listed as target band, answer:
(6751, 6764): -0.4 AA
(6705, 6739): 0.3 AA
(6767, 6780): 0.3 AA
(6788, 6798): -0.4 AA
